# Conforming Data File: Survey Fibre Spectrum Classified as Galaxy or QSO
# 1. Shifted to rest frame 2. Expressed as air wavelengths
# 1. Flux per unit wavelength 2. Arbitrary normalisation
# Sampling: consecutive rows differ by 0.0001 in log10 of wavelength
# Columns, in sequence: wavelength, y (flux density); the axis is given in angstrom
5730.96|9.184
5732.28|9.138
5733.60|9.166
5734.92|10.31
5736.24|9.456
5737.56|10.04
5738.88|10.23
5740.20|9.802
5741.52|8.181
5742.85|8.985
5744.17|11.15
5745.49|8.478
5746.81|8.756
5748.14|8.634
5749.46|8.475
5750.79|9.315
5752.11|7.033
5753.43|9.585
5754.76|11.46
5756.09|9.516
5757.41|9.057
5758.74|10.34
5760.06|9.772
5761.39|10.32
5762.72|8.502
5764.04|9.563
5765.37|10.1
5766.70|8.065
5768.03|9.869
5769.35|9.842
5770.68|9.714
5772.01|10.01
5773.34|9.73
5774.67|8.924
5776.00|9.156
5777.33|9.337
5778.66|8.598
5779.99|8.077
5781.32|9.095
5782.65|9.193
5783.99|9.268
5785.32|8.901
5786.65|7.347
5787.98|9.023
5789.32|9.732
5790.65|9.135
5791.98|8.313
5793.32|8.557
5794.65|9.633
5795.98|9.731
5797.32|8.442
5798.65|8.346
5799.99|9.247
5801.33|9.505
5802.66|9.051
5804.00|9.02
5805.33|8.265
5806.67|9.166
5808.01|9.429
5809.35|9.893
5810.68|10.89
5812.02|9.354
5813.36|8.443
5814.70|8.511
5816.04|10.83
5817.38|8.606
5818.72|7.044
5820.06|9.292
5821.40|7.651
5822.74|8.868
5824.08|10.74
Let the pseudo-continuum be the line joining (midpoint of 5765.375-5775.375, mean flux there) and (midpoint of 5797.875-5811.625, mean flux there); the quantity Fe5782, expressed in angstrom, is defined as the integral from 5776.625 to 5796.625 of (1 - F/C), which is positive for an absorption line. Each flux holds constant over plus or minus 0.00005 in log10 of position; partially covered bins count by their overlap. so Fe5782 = 0.98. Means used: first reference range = 9.49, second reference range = 9.28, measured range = 8.93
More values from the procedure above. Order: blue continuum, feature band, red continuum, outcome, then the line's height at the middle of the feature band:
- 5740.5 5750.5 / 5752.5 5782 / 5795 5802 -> -1.4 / 9.03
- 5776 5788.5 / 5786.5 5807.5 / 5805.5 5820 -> 0.1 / 8.97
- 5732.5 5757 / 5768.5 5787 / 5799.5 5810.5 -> 0.4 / 9.31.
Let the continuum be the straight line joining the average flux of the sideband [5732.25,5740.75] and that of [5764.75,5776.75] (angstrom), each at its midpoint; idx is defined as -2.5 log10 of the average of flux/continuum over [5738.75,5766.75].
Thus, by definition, 0.03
